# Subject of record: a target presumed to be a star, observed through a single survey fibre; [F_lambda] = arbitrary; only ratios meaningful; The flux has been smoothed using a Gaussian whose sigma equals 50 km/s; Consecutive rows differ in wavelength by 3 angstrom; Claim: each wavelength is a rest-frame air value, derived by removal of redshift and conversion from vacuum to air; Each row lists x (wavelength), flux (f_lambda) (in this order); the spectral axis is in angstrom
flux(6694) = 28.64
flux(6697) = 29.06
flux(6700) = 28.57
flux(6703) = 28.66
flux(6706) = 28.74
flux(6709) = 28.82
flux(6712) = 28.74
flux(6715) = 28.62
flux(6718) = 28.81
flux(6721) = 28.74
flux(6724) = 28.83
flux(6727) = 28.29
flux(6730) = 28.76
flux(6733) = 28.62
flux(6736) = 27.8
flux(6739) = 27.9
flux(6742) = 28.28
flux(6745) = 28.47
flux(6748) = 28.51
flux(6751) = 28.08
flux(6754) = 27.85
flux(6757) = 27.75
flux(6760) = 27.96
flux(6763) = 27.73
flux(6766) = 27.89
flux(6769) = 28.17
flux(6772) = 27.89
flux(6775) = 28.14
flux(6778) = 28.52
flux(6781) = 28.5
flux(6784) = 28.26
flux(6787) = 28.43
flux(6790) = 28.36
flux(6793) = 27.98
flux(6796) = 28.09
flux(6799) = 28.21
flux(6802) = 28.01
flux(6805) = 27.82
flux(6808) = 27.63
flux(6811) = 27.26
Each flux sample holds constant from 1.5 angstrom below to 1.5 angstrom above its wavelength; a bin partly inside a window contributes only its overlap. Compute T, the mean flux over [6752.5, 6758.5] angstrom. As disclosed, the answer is 27.8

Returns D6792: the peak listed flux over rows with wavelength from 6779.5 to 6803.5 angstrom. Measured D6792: 28.5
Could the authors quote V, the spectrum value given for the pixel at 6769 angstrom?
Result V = 28.17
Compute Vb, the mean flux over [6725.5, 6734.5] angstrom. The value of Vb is 28.6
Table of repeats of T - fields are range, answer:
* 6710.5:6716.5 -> 28.7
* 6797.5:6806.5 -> 28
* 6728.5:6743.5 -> 28.3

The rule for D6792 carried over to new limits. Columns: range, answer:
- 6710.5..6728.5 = 28.83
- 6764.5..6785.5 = 28.52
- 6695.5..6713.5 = 29.06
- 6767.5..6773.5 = 28.17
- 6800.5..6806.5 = 28.01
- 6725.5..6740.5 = 28.76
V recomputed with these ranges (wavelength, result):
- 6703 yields 28.66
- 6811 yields 27.26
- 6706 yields 28.74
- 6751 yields 28.08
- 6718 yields 28.81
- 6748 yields 28.51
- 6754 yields 27.85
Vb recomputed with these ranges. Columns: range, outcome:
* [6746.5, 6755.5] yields 28.1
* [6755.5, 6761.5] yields 27.9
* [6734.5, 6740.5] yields 27.8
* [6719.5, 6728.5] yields 28.6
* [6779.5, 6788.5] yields 28.4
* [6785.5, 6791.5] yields 28.4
